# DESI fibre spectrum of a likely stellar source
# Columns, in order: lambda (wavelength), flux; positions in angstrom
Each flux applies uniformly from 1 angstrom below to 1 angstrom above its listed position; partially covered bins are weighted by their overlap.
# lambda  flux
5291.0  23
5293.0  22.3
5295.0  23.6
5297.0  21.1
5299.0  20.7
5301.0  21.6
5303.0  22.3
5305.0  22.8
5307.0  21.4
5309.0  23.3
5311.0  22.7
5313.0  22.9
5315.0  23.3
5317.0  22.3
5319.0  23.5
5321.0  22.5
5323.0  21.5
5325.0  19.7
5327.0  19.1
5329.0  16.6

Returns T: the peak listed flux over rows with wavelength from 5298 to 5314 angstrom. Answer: 23.3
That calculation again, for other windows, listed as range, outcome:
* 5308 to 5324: 23.5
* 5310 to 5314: 22.9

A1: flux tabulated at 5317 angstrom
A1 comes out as 22.3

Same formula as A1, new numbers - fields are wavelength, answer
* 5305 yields 22.8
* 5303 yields 22.3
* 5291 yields 23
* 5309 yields 23.3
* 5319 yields 23.5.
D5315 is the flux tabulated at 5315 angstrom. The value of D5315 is 23.3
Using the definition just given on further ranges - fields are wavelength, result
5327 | 19.1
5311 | 22.7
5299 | 20.7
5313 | 22.9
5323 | 21.5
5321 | 22.5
